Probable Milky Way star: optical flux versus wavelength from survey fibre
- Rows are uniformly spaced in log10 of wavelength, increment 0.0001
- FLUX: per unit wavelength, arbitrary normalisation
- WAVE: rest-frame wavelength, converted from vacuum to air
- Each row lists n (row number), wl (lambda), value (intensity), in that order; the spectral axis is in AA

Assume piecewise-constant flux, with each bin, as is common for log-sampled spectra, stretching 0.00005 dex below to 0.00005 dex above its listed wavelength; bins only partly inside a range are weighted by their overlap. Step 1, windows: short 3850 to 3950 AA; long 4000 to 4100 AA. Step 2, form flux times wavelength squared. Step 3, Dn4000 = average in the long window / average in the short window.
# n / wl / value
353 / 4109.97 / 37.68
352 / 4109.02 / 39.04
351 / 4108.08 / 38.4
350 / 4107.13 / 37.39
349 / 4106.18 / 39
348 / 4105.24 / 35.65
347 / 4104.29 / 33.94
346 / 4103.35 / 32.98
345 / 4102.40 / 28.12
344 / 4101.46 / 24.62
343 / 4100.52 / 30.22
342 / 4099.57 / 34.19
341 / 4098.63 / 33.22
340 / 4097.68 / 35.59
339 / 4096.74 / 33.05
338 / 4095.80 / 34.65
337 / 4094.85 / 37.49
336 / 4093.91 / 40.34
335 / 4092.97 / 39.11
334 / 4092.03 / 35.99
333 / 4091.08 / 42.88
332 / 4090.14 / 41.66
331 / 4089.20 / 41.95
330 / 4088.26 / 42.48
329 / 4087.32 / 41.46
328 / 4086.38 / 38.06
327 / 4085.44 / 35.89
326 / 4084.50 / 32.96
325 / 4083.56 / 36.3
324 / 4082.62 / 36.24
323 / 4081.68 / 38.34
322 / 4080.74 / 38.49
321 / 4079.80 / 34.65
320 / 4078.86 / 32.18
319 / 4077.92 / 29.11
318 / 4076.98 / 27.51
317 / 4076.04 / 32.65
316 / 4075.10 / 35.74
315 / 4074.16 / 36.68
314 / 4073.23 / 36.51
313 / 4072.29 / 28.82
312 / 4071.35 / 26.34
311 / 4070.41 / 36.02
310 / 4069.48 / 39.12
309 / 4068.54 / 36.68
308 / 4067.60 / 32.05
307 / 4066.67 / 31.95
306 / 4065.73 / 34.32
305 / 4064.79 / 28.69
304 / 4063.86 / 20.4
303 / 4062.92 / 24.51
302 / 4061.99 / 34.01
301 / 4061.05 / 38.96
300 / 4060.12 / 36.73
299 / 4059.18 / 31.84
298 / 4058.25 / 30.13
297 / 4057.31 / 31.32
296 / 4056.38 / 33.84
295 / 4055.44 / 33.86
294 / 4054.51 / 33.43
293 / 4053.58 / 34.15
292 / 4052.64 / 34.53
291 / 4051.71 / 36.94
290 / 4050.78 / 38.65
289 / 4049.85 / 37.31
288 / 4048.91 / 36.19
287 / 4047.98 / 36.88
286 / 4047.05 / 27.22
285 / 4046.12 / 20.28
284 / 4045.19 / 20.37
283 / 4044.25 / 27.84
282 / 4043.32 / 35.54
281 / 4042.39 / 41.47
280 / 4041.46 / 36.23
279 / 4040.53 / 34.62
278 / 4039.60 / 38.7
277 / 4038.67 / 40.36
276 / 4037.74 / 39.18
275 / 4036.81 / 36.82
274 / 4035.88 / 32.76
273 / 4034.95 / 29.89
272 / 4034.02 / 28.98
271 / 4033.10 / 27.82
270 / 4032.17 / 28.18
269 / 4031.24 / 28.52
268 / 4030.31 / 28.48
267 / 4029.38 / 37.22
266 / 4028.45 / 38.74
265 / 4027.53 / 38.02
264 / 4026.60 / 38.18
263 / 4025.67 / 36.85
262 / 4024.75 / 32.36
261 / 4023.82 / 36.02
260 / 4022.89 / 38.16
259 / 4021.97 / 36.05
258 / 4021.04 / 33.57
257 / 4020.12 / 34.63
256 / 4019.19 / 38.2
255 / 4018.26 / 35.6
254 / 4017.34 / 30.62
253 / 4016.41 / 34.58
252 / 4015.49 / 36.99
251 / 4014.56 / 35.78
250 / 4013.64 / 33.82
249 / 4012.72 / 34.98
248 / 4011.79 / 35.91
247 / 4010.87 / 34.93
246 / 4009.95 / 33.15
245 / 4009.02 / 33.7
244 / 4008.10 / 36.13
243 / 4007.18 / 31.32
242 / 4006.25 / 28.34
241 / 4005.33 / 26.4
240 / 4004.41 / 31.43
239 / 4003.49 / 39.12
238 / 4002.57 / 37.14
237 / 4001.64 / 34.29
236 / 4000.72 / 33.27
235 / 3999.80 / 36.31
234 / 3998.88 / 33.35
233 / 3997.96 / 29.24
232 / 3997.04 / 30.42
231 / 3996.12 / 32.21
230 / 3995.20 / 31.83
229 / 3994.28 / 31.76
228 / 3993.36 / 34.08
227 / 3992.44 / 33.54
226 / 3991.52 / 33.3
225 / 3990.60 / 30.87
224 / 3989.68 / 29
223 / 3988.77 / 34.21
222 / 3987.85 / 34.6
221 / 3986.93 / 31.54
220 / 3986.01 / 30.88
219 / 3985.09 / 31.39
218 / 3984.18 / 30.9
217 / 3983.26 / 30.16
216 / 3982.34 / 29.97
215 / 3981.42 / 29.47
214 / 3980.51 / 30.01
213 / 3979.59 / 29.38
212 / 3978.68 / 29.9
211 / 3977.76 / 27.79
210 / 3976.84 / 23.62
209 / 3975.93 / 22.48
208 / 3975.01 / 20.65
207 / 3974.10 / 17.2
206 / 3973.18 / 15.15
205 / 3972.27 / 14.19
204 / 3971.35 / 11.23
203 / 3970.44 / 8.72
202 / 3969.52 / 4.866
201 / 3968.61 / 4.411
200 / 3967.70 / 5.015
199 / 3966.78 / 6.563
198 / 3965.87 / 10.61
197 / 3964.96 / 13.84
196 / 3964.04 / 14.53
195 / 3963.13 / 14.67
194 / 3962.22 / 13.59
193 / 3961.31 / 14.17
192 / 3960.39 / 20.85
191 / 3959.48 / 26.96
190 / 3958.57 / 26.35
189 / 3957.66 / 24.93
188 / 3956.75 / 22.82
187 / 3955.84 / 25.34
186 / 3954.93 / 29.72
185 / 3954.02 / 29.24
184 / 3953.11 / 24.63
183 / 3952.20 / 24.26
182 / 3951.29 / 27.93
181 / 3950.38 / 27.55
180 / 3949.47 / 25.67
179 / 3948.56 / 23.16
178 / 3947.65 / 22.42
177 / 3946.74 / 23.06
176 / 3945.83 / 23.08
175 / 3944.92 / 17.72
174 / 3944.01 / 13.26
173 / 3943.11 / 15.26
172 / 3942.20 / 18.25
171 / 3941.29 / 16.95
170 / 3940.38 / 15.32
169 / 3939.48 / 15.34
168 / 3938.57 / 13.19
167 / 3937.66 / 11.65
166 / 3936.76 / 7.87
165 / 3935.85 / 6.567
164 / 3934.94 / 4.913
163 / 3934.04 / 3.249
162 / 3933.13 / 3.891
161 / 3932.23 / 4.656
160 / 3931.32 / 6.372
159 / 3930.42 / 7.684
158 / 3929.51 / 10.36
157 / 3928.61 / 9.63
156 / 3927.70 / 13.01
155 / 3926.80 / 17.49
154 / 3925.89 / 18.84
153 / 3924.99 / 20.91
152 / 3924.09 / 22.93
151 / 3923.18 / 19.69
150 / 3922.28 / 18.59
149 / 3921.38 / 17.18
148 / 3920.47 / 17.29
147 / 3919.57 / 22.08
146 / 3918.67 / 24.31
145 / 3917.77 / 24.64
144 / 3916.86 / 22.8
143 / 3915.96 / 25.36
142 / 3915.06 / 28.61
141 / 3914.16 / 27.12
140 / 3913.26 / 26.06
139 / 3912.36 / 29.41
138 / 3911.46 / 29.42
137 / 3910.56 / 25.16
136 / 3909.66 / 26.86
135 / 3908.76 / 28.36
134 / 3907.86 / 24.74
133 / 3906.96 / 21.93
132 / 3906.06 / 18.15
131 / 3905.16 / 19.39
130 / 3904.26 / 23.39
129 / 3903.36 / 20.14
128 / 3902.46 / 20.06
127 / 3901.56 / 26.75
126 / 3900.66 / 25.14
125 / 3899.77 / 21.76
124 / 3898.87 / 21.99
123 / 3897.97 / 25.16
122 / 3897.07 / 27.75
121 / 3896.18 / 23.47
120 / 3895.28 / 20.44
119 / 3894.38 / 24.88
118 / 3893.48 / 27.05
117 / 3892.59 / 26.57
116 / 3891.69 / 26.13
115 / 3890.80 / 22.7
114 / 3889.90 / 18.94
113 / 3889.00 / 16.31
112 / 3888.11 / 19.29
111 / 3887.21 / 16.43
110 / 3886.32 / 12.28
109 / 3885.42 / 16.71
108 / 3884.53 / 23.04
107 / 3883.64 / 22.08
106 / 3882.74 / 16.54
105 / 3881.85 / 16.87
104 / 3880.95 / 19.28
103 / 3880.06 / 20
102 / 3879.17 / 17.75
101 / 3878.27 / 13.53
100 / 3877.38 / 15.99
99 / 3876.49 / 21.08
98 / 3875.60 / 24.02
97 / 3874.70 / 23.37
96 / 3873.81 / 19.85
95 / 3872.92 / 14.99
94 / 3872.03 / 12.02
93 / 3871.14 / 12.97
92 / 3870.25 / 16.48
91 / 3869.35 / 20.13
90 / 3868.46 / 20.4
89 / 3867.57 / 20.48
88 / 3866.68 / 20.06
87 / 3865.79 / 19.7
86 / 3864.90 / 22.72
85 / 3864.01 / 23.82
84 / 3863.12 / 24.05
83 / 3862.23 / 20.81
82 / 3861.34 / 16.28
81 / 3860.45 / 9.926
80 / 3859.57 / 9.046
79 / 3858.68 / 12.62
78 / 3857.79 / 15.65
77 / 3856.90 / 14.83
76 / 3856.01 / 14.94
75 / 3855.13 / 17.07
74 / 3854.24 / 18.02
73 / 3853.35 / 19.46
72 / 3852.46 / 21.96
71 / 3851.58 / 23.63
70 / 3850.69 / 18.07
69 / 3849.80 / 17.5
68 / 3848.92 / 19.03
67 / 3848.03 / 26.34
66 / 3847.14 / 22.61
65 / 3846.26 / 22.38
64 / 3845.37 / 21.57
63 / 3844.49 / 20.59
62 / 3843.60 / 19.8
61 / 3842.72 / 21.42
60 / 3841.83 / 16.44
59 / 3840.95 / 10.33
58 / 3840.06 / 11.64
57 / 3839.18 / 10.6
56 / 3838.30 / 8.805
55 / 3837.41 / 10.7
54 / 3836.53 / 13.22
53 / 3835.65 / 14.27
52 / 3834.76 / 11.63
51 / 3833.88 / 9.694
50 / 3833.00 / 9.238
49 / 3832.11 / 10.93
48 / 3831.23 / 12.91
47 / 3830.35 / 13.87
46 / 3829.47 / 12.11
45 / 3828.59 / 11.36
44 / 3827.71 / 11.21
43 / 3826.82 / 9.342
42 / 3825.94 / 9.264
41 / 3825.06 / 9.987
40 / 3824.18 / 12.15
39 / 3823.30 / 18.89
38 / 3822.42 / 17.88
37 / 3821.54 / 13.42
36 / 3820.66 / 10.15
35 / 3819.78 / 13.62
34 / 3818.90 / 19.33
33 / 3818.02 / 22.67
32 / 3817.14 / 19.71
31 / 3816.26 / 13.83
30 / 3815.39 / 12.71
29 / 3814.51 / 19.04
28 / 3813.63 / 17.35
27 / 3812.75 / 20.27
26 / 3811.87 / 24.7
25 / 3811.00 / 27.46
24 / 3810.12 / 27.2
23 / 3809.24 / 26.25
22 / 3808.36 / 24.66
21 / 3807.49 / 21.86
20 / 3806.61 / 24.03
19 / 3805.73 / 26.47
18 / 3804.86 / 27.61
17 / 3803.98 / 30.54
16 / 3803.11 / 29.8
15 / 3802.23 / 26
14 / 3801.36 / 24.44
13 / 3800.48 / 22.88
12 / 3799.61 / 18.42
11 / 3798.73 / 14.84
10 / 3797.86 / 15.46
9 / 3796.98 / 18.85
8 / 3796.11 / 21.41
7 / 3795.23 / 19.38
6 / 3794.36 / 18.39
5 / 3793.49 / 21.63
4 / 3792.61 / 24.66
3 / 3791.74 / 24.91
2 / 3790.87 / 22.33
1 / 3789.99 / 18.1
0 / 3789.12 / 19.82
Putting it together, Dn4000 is 1.95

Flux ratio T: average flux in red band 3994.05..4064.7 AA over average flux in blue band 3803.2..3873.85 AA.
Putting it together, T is 1.92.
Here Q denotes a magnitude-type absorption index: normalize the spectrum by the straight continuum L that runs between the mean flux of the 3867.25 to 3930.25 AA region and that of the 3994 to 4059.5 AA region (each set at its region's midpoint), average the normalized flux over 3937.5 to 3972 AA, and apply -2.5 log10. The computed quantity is 0.406 mag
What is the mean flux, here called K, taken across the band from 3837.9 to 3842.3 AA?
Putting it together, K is 11.6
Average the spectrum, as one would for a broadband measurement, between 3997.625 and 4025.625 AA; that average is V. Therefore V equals 34.2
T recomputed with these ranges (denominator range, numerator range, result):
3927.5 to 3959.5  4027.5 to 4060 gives 1.94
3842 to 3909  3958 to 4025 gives 1.39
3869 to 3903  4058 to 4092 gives 1.71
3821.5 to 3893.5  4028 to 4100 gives 2.01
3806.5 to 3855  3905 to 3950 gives 1.08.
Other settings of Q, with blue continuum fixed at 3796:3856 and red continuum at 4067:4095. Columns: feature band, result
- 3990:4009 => -0.08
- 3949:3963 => 0.13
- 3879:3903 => 0.06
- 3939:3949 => 0.38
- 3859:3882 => 0.15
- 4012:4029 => -0.13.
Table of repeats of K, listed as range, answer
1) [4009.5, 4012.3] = 34.7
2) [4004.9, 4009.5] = 31.2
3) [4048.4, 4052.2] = 37.3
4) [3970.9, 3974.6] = 14.5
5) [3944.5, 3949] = 21.9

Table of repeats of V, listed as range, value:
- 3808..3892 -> 17.3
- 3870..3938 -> 19.2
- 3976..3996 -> 30.7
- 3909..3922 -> 24.7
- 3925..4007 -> 21.8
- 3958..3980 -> 16.6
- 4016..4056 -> 34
